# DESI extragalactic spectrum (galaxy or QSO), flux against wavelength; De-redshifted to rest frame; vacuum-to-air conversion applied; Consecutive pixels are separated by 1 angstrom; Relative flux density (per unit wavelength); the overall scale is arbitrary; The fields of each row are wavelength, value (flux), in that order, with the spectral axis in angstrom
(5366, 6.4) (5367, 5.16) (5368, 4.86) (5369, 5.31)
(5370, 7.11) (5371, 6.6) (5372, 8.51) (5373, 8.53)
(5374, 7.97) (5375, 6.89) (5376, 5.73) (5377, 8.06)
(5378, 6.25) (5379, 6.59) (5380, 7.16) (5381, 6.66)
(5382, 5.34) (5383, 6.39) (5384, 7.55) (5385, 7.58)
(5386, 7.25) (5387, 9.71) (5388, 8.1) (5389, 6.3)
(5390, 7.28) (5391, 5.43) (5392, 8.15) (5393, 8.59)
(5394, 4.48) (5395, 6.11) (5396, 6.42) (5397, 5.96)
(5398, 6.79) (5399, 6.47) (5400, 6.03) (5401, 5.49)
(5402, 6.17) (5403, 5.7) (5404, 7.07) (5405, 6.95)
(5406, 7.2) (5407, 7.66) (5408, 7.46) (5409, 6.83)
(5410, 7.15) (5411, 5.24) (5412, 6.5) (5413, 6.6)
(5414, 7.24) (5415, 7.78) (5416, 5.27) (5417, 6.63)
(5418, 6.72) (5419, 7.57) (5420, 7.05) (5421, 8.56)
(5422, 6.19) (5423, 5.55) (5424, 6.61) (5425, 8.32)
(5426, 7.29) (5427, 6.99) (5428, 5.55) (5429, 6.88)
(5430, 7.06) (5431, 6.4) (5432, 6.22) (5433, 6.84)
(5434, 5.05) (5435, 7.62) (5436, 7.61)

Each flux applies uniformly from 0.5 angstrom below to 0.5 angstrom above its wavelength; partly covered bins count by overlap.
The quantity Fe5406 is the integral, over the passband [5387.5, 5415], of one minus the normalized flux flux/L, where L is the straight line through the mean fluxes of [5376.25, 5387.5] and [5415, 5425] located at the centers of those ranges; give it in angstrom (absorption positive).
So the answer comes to 1.2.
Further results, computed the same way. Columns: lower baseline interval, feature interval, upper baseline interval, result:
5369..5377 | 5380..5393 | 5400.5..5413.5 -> -0.4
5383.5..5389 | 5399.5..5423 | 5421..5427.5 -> 1.8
